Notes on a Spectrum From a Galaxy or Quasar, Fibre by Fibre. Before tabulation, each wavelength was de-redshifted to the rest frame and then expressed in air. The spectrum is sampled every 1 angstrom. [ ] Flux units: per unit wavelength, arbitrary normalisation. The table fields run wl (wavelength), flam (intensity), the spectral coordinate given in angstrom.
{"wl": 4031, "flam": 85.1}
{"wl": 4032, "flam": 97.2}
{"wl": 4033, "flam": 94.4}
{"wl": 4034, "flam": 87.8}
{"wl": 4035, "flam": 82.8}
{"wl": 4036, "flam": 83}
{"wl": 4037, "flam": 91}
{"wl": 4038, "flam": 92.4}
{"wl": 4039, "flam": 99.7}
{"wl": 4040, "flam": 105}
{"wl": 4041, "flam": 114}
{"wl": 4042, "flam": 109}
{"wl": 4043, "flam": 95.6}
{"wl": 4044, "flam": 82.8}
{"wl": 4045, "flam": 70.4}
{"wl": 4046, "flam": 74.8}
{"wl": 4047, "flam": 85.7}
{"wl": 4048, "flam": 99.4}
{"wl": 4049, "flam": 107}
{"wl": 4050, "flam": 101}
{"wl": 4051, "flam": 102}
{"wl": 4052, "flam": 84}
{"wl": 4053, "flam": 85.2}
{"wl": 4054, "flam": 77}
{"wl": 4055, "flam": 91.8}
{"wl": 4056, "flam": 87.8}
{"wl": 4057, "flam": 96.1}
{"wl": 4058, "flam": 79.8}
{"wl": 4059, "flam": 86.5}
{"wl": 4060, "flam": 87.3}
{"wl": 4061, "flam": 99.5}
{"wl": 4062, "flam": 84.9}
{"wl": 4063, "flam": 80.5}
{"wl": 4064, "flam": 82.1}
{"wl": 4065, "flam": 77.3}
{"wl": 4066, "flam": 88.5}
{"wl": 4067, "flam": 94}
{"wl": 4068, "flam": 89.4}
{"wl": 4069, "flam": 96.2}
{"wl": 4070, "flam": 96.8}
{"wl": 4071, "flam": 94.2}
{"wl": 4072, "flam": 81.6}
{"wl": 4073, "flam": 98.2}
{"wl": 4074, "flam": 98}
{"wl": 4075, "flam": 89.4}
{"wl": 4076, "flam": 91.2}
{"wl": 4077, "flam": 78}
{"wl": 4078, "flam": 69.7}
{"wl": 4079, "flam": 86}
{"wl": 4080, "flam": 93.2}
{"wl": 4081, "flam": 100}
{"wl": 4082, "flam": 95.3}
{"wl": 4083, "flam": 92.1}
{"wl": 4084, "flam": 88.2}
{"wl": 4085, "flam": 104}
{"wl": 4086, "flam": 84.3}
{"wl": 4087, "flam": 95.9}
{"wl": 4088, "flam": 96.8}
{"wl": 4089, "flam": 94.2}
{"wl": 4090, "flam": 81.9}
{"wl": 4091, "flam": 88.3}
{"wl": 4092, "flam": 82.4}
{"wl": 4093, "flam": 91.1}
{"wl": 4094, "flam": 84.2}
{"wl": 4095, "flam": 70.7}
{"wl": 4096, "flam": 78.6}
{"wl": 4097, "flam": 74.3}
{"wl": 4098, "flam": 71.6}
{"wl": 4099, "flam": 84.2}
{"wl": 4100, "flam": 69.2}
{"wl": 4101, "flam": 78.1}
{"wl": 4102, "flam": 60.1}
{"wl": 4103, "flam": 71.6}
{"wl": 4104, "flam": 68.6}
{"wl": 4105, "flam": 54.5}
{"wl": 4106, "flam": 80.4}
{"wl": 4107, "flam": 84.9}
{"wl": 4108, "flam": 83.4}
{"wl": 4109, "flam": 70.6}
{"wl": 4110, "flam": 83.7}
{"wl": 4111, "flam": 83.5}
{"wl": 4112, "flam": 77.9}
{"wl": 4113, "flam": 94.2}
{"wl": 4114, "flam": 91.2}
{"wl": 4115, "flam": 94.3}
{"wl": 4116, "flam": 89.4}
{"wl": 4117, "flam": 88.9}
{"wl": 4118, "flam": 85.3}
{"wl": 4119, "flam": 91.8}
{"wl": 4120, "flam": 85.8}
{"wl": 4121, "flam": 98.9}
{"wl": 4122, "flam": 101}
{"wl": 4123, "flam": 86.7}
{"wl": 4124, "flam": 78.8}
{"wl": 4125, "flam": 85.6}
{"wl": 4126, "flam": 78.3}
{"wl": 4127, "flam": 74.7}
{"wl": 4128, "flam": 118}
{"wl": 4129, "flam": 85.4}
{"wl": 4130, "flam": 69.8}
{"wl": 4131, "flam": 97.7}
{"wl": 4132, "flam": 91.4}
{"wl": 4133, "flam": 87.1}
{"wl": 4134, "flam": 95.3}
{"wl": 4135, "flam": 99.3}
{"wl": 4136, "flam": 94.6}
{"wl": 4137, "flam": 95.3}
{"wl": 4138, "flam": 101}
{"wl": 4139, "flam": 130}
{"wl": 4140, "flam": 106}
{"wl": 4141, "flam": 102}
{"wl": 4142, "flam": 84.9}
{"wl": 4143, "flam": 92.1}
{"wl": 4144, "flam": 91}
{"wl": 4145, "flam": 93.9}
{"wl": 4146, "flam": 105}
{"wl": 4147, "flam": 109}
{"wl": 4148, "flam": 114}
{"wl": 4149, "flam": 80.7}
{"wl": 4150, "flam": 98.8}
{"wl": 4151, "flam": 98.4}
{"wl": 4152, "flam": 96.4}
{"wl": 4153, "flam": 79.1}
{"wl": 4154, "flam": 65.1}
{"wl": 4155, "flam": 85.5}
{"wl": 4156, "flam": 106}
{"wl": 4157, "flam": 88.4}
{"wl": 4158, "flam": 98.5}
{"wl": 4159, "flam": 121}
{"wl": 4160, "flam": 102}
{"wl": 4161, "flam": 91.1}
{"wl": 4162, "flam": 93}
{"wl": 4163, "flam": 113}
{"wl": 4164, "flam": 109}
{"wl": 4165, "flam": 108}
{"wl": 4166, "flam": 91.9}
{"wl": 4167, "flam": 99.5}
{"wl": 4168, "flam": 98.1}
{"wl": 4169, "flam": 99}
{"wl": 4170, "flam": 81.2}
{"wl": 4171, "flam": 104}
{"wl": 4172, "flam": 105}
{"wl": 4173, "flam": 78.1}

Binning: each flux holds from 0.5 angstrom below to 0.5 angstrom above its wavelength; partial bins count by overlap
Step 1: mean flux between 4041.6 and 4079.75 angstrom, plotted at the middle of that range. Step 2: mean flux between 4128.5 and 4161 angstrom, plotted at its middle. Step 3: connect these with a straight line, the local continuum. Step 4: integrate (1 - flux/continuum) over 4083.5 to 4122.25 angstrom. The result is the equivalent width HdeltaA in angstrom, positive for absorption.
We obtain 3.7 angstrom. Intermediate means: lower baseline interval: 88.9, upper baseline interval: 95.7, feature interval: 83.4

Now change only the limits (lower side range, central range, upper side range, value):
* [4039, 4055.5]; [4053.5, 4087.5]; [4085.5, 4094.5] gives 0.53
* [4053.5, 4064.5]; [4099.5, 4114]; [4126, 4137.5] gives 2.15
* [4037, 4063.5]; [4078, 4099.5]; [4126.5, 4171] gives 1.46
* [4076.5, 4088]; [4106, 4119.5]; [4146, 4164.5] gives 1.05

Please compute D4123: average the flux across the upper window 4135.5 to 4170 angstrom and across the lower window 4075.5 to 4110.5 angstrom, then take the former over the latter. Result 1.19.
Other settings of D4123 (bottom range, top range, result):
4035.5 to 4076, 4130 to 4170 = 1.07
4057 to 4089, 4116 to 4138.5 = 1.01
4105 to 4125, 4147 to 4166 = 1.13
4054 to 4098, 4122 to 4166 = 1.08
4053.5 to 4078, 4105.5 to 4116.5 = 0.96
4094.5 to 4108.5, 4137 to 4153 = 1.35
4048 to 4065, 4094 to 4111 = 0.83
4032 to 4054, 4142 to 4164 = 1.04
